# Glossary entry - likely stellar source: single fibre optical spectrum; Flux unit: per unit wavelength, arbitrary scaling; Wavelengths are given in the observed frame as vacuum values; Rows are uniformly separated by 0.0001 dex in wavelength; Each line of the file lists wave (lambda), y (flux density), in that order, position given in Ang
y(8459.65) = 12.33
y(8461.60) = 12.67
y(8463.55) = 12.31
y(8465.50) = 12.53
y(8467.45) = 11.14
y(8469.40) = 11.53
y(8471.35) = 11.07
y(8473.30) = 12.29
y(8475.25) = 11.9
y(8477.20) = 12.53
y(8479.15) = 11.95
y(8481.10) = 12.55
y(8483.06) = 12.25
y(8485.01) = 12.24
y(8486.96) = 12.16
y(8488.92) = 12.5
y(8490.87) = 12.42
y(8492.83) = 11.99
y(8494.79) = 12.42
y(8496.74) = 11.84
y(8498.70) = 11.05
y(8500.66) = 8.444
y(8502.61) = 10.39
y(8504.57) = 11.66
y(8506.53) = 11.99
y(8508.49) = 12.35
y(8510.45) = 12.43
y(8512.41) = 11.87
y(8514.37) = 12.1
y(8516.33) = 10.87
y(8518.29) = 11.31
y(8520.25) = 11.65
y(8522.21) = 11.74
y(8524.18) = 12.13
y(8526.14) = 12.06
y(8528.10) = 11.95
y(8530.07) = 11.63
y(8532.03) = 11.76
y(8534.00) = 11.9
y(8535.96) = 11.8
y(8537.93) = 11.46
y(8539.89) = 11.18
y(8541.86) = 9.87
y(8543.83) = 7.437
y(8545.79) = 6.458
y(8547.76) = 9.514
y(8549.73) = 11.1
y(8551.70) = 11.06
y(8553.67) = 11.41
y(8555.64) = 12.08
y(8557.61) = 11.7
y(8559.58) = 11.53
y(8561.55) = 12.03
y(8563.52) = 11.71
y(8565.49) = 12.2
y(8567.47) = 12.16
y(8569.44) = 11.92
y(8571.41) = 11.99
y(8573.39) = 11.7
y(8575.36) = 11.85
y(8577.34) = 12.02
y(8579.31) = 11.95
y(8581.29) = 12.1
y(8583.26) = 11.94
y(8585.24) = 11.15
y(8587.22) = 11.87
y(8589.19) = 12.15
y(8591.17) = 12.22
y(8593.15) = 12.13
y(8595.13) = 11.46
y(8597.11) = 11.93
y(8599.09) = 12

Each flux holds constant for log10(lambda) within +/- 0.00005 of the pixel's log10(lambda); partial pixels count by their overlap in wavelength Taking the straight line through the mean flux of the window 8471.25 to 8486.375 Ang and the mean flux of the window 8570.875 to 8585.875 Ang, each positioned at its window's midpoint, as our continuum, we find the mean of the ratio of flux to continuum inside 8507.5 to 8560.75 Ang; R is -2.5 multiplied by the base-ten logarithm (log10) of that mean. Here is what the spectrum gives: 0.07 mag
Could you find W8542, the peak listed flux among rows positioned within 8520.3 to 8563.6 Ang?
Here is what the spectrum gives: 12.13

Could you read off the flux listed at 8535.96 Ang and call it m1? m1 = 11.8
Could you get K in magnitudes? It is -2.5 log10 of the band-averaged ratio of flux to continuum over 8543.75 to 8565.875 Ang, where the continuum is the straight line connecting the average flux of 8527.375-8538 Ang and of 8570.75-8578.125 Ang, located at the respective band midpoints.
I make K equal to 0.10 mag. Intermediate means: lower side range 11.8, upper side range 11.9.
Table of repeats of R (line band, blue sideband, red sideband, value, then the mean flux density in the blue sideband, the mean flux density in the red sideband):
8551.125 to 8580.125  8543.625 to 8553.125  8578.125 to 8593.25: -0.127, 9.36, 11.9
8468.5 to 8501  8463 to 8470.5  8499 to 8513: -0.029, 11.8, 11.3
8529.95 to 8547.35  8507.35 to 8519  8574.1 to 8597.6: 0.153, 11.8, 11.9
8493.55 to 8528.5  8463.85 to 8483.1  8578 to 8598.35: 0.035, 12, 11.9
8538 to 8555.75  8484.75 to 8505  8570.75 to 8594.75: 0.177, 11.5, 11.9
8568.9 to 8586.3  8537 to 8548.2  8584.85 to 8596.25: -0.064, 9.3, 11.9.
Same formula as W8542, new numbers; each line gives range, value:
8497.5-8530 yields 12.43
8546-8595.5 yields 12.22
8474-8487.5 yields 12.55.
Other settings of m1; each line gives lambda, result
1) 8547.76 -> 9.514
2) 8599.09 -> 12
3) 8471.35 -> 11.07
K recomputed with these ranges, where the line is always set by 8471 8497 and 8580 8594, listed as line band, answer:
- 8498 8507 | 0.145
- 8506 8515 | -0.003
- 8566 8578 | 0.003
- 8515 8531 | 0.038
